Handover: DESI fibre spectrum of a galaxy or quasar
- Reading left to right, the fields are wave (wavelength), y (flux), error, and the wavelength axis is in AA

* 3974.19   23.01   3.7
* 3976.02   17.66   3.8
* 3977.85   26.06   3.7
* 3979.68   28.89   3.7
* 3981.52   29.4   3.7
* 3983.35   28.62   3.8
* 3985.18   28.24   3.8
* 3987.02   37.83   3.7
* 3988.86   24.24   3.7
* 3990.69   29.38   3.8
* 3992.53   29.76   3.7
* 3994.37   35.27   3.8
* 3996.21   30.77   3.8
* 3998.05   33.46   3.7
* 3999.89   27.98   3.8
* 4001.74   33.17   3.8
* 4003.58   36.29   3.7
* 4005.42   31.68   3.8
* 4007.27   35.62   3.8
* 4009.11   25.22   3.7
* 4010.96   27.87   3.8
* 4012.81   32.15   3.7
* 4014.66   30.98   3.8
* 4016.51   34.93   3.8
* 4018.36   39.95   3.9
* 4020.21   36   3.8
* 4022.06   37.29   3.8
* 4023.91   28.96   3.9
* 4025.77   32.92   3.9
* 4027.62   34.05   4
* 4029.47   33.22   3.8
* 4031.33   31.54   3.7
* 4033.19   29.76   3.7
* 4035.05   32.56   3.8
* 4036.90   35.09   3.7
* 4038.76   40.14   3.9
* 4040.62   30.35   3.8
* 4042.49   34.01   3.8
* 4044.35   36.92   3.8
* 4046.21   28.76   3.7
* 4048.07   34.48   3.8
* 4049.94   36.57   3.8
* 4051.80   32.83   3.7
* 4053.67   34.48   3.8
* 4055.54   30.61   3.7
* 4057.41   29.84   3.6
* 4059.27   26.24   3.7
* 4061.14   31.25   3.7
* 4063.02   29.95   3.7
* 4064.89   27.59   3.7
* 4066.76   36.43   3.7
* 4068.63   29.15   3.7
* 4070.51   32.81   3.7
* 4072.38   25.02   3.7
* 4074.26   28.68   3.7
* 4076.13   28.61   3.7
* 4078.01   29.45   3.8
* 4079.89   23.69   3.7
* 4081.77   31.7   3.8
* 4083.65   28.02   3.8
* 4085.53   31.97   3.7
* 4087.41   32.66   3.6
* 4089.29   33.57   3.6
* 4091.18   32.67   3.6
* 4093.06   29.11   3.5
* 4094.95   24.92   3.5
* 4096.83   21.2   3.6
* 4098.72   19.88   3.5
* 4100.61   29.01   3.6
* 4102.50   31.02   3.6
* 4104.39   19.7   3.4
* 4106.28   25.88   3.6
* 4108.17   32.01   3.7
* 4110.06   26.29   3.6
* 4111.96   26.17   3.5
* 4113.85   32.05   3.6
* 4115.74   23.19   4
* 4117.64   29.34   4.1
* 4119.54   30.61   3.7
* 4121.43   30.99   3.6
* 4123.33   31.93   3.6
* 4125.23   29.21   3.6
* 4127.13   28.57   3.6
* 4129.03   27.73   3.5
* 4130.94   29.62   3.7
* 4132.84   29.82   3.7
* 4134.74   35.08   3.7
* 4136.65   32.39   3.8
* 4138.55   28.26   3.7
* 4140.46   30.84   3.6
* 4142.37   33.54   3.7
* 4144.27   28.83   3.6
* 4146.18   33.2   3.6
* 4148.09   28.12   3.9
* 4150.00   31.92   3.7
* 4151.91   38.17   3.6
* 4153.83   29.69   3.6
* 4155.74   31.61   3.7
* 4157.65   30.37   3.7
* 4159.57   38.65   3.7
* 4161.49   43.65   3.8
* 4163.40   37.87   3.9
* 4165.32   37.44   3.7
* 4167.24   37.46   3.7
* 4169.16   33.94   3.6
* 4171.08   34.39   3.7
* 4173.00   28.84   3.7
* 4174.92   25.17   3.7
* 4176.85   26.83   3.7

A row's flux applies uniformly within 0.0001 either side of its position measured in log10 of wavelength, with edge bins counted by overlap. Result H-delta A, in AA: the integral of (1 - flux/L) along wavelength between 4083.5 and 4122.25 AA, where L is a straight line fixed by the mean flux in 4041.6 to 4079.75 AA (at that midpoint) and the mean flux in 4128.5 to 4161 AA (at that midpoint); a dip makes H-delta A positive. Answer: 4.12 AA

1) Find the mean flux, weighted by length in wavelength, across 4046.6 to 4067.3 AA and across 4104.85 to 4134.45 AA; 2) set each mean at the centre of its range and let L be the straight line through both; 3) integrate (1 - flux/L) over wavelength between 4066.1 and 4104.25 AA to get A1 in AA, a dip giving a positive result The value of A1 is 2.1 AA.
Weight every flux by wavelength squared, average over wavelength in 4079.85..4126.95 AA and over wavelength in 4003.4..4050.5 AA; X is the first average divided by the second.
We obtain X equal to 0.88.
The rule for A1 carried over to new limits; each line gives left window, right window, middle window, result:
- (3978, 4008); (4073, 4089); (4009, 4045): -3.40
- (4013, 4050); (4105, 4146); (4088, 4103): 1.59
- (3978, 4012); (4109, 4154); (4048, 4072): -0.78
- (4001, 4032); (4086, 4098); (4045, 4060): -0.37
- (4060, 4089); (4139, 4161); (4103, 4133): 2.89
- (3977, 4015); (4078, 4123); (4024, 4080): -4.44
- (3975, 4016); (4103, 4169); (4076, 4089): 0.46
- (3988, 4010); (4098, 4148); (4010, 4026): -1.38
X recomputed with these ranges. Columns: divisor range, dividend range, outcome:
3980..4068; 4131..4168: 1.10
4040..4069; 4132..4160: 1.05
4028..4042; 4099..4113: 0.83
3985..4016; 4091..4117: 0.89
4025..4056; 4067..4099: 0.88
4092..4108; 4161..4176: 1.40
